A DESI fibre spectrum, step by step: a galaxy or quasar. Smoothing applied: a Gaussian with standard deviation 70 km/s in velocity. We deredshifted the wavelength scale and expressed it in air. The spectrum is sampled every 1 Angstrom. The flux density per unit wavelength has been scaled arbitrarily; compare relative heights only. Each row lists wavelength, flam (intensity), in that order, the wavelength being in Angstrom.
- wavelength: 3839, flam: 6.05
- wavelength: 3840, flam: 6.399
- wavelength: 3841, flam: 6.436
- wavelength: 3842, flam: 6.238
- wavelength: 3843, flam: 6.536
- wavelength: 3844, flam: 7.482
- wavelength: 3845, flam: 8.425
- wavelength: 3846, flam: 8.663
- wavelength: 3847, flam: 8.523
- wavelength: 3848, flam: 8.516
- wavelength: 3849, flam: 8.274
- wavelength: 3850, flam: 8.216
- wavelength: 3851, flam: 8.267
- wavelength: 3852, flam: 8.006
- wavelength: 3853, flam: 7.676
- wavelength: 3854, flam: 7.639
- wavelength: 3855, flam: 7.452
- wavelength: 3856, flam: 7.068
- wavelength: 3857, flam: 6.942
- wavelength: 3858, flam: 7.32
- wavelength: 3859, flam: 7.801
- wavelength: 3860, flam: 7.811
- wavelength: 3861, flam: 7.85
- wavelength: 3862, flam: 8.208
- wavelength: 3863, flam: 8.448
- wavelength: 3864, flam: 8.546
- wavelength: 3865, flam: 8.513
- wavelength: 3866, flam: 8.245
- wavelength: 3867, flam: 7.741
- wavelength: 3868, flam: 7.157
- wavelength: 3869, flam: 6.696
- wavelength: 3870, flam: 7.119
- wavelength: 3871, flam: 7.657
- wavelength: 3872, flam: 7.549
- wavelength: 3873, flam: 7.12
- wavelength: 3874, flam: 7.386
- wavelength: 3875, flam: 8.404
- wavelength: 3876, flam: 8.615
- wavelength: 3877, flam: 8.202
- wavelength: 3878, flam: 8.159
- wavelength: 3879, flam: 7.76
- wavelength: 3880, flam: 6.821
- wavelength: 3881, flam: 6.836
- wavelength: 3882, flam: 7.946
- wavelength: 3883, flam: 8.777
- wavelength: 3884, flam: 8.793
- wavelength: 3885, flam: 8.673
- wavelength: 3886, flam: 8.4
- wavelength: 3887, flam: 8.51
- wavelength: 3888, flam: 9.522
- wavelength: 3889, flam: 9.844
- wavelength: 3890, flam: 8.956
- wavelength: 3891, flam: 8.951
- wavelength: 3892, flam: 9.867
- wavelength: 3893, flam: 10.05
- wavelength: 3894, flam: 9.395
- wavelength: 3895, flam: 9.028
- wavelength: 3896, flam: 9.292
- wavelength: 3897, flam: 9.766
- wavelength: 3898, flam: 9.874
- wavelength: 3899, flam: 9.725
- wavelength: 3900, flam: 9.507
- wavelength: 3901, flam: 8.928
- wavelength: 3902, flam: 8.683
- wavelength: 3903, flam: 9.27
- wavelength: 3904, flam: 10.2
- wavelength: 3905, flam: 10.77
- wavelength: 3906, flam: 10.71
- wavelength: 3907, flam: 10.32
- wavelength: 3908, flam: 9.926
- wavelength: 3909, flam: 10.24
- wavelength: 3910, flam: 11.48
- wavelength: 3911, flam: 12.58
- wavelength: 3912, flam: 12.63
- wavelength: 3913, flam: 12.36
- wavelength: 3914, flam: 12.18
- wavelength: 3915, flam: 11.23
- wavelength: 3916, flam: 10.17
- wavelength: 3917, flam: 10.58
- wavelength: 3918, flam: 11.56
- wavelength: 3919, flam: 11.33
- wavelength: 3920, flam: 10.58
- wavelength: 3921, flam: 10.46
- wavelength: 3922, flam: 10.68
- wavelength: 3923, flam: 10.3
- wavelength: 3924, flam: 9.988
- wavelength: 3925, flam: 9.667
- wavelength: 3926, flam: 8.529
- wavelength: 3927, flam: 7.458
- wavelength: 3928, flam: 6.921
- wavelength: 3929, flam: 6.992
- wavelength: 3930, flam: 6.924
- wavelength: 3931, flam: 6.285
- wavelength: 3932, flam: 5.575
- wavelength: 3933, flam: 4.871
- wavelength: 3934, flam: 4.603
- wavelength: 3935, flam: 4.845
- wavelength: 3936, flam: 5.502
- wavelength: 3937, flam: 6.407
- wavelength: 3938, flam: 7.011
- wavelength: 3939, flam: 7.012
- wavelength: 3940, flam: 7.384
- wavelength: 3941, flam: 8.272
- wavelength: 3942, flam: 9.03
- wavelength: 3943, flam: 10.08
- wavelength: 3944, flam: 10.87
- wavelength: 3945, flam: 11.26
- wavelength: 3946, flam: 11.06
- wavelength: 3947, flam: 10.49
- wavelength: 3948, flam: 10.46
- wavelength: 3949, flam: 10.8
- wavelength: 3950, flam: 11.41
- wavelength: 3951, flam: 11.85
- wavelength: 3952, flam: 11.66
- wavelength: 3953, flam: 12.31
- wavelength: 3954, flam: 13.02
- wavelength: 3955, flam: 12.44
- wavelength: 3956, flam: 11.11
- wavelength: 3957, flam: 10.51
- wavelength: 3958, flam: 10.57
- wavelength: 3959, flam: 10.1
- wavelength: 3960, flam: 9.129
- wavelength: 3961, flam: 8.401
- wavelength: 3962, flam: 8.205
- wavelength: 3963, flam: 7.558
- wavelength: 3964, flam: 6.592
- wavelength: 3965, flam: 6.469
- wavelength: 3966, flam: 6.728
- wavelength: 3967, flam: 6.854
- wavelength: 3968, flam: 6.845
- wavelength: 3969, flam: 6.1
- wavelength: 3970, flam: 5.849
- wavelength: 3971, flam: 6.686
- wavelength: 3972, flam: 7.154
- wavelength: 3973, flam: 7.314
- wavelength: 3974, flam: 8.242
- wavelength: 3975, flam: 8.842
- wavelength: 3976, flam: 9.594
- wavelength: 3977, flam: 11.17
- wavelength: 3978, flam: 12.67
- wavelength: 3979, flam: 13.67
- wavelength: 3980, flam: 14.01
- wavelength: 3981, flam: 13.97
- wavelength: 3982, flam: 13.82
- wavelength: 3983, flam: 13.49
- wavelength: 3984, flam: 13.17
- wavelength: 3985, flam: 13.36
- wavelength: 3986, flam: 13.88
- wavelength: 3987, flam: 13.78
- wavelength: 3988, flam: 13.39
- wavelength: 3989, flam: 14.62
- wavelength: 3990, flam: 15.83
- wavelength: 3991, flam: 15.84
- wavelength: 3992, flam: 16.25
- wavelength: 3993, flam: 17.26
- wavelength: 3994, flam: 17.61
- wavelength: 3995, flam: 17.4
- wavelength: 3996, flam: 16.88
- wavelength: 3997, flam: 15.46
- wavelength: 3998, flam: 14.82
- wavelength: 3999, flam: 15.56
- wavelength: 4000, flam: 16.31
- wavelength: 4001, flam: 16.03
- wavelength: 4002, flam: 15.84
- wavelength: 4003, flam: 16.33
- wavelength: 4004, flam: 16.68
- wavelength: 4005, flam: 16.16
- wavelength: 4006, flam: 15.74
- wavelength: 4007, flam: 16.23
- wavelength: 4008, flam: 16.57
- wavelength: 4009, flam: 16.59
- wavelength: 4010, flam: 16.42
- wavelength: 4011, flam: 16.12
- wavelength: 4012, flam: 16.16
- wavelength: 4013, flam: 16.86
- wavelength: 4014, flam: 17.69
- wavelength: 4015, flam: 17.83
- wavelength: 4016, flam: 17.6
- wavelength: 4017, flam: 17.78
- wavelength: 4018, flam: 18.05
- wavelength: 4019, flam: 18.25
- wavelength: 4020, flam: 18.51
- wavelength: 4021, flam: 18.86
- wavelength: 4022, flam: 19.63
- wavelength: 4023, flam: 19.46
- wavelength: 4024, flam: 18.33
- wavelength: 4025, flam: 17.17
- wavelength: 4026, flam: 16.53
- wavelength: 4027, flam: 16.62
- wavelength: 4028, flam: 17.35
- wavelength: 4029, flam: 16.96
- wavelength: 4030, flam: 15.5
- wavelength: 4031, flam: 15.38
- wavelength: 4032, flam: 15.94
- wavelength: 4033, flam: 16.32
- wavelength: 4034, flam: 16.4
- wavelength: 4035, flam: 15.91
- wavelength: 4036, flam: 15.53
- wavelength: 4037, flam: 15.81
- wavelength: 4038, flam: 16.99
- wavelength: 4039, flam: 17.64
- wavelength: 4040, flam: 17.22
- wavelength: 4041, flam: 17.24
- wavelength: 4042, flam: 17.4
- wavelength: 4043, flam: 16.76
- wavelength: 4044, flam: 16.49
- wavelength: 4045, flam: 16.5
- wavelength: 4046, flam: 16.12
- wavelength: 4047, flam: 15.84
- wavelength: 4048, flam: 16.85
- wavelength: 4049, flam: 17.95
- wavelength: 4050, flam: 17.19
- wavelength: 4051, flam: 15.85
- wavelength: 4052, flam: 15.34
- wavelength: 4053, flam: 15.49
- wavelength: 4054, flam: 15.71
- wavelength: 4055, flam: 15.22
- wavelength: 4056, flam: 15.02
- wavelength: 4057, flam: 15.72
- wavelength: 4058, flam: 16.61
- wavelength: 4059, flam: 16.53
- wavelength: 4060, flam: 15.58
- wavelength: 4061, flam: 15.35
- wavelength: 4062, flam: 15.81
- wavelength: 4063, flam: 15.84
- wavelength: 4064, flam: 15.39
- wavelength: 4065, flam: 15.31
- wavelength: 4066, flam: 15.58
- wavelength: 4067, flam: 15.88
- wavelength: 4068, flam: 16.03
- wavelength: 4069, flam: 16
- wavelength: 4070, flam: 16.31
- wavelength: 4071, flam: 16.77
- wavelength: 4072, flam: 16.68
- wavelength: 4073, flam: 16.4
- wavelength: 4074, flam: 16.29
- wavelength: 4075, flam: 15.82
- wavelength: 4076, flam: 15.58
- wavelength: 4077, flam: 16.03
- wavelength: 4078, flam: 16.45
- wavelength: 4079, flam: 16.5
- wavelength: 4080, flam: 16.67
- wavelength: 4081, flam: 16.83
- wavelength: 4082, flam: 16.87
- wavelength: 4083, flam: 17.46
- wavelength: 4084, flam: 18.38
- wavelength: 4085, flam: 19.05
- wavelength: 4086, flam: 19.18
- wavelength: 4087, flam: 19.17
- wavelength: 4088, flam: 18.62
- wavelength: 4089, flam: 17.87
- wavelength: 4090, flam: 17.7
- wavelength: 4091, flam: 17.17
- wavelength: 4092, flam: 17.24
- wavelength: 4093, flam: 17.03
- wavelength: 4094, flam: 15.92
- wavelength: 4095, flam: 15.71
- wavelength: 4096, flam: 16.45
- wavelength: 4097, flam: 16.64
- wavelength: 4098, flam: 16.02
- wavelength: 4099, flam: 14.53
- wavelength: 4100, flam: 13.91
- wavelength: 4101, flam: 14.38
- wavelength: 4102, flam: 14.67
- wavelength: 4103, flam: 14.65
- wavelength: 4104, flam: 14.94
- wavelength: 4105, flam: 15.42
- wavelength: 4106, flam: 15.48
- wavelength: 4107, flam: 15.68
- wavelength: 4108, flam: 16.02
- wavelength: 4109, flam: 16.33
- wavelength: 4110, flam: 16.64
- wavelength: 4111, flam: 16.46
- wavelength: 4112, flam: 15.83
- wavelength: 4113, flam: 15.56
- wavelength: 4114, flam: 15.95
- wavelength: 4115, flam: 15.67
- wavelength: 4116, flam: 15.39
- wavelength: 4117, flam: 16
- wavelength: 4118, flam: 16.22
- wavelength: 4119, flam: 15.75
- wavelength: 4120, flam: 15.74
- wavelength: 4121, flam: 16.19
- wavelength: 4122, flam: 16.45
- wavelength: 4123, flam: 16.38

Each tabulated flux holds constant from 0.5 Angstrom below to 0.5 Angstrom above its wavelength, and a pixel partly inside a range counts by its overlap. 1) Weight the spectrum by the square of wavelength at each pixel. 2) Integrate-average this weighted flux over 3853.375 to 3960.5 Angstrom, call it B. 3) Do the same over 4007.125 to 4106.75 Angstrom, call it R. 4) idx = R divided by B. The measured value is 1.97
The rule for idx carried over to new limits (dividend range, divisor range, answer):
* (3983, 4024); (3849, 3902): 2.11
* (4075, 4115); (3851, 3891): 2.30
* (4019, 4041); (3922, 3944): 2.40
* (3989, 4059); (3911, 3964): 1.84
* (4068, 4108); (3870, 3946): 2.01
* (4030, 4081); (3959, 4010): 1.33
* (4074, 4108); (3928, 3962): 1.97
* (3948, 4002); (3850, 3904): 1.49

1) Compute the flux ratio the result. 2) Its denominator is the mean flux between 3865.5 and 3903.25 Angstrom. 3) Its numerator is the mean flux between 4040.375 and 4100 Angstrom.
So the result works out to 1.9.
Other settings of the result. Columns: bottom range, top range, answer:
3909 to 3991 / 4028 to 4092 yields 1.67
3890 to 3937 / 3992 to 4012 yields 1.75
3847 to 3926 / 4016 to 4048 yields 1.89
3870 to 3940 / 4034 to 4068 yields 1.82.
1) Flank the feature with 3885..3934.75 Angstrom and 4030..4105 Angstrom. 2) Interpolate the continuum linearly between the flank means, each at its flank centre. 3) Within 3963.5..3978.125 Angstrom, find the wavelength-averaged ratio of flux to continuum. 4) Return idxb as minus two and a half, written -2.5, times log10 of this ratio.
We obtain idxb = 0.50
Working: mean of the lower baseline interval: 9.47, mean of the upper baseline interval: 16.3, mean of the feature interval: 7.68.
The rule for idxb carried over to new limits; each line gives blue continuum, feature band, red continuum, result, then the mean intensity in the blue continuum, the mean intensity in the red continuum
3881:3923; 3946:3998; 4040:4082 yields 0.12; 10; 16.2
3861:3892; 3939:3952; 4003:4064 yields 0.17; 8.14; 16.7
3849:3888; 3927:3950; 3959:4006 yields 0.32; 7.88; 12.2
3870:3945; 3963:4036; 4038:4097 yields -0.07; 8.93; 16.6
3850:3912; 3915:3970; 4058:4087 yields 0.24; 8.67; 16.5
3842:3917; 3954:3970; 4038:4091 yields 0.39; 8.78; 16.6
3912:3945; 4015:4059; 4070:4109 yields -0.21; 8.72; 16.5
